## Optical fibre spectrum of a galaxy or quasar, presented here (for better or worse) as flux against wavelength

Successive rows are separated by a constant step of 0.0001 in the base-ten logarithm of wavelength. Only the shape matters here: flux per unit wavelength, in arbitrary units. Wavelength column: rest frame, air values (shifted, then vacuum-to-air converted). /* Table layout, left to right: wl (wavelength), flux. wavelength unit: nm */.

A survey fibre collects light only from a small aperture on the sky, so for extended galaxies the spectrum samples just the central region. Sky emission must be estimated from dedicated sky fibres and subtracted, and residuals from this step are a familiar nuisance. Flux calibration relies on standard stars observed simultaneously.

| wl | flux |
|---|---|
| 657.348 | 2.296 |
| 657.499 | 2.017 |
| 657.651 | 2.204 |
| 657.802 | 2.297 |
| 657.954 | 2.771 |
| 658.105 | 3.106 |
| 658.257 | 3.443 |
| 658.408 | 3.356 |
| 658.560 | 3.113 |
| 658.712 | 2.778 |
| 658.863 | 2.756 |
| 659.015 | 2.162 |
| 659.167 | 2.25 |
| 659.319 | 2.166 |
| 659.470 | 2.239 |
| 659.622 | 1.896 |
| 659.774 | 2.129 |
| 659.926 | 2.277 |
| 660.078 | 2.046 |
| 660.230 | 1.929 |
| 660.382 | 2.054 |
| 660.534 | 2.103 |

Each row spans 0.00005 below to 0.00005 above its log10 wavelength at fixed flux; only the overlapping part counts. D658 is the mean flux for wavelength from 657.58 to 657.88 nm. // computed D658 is 2.25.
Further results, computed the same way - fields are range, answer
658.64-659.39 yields 2.42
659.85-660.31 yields 2.08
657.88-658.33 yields 3.11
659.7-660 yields 2.2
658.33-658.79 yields 3.09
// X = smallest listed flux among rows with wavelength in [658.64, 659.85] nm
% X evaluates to 1.896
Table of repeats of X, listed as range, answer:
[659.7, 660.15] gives 2.046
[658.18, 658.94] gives 2.756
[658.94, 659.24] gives 2.162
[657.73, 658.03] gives 2.297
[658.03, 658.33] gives 3.106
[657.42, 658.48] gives 2.017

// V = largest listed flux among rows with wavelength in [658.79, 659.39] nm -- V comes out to 2.756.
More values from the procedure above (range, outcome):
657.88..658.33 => 3.443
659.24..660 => 2.277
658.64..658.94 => 2.778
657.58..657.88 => 2.297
